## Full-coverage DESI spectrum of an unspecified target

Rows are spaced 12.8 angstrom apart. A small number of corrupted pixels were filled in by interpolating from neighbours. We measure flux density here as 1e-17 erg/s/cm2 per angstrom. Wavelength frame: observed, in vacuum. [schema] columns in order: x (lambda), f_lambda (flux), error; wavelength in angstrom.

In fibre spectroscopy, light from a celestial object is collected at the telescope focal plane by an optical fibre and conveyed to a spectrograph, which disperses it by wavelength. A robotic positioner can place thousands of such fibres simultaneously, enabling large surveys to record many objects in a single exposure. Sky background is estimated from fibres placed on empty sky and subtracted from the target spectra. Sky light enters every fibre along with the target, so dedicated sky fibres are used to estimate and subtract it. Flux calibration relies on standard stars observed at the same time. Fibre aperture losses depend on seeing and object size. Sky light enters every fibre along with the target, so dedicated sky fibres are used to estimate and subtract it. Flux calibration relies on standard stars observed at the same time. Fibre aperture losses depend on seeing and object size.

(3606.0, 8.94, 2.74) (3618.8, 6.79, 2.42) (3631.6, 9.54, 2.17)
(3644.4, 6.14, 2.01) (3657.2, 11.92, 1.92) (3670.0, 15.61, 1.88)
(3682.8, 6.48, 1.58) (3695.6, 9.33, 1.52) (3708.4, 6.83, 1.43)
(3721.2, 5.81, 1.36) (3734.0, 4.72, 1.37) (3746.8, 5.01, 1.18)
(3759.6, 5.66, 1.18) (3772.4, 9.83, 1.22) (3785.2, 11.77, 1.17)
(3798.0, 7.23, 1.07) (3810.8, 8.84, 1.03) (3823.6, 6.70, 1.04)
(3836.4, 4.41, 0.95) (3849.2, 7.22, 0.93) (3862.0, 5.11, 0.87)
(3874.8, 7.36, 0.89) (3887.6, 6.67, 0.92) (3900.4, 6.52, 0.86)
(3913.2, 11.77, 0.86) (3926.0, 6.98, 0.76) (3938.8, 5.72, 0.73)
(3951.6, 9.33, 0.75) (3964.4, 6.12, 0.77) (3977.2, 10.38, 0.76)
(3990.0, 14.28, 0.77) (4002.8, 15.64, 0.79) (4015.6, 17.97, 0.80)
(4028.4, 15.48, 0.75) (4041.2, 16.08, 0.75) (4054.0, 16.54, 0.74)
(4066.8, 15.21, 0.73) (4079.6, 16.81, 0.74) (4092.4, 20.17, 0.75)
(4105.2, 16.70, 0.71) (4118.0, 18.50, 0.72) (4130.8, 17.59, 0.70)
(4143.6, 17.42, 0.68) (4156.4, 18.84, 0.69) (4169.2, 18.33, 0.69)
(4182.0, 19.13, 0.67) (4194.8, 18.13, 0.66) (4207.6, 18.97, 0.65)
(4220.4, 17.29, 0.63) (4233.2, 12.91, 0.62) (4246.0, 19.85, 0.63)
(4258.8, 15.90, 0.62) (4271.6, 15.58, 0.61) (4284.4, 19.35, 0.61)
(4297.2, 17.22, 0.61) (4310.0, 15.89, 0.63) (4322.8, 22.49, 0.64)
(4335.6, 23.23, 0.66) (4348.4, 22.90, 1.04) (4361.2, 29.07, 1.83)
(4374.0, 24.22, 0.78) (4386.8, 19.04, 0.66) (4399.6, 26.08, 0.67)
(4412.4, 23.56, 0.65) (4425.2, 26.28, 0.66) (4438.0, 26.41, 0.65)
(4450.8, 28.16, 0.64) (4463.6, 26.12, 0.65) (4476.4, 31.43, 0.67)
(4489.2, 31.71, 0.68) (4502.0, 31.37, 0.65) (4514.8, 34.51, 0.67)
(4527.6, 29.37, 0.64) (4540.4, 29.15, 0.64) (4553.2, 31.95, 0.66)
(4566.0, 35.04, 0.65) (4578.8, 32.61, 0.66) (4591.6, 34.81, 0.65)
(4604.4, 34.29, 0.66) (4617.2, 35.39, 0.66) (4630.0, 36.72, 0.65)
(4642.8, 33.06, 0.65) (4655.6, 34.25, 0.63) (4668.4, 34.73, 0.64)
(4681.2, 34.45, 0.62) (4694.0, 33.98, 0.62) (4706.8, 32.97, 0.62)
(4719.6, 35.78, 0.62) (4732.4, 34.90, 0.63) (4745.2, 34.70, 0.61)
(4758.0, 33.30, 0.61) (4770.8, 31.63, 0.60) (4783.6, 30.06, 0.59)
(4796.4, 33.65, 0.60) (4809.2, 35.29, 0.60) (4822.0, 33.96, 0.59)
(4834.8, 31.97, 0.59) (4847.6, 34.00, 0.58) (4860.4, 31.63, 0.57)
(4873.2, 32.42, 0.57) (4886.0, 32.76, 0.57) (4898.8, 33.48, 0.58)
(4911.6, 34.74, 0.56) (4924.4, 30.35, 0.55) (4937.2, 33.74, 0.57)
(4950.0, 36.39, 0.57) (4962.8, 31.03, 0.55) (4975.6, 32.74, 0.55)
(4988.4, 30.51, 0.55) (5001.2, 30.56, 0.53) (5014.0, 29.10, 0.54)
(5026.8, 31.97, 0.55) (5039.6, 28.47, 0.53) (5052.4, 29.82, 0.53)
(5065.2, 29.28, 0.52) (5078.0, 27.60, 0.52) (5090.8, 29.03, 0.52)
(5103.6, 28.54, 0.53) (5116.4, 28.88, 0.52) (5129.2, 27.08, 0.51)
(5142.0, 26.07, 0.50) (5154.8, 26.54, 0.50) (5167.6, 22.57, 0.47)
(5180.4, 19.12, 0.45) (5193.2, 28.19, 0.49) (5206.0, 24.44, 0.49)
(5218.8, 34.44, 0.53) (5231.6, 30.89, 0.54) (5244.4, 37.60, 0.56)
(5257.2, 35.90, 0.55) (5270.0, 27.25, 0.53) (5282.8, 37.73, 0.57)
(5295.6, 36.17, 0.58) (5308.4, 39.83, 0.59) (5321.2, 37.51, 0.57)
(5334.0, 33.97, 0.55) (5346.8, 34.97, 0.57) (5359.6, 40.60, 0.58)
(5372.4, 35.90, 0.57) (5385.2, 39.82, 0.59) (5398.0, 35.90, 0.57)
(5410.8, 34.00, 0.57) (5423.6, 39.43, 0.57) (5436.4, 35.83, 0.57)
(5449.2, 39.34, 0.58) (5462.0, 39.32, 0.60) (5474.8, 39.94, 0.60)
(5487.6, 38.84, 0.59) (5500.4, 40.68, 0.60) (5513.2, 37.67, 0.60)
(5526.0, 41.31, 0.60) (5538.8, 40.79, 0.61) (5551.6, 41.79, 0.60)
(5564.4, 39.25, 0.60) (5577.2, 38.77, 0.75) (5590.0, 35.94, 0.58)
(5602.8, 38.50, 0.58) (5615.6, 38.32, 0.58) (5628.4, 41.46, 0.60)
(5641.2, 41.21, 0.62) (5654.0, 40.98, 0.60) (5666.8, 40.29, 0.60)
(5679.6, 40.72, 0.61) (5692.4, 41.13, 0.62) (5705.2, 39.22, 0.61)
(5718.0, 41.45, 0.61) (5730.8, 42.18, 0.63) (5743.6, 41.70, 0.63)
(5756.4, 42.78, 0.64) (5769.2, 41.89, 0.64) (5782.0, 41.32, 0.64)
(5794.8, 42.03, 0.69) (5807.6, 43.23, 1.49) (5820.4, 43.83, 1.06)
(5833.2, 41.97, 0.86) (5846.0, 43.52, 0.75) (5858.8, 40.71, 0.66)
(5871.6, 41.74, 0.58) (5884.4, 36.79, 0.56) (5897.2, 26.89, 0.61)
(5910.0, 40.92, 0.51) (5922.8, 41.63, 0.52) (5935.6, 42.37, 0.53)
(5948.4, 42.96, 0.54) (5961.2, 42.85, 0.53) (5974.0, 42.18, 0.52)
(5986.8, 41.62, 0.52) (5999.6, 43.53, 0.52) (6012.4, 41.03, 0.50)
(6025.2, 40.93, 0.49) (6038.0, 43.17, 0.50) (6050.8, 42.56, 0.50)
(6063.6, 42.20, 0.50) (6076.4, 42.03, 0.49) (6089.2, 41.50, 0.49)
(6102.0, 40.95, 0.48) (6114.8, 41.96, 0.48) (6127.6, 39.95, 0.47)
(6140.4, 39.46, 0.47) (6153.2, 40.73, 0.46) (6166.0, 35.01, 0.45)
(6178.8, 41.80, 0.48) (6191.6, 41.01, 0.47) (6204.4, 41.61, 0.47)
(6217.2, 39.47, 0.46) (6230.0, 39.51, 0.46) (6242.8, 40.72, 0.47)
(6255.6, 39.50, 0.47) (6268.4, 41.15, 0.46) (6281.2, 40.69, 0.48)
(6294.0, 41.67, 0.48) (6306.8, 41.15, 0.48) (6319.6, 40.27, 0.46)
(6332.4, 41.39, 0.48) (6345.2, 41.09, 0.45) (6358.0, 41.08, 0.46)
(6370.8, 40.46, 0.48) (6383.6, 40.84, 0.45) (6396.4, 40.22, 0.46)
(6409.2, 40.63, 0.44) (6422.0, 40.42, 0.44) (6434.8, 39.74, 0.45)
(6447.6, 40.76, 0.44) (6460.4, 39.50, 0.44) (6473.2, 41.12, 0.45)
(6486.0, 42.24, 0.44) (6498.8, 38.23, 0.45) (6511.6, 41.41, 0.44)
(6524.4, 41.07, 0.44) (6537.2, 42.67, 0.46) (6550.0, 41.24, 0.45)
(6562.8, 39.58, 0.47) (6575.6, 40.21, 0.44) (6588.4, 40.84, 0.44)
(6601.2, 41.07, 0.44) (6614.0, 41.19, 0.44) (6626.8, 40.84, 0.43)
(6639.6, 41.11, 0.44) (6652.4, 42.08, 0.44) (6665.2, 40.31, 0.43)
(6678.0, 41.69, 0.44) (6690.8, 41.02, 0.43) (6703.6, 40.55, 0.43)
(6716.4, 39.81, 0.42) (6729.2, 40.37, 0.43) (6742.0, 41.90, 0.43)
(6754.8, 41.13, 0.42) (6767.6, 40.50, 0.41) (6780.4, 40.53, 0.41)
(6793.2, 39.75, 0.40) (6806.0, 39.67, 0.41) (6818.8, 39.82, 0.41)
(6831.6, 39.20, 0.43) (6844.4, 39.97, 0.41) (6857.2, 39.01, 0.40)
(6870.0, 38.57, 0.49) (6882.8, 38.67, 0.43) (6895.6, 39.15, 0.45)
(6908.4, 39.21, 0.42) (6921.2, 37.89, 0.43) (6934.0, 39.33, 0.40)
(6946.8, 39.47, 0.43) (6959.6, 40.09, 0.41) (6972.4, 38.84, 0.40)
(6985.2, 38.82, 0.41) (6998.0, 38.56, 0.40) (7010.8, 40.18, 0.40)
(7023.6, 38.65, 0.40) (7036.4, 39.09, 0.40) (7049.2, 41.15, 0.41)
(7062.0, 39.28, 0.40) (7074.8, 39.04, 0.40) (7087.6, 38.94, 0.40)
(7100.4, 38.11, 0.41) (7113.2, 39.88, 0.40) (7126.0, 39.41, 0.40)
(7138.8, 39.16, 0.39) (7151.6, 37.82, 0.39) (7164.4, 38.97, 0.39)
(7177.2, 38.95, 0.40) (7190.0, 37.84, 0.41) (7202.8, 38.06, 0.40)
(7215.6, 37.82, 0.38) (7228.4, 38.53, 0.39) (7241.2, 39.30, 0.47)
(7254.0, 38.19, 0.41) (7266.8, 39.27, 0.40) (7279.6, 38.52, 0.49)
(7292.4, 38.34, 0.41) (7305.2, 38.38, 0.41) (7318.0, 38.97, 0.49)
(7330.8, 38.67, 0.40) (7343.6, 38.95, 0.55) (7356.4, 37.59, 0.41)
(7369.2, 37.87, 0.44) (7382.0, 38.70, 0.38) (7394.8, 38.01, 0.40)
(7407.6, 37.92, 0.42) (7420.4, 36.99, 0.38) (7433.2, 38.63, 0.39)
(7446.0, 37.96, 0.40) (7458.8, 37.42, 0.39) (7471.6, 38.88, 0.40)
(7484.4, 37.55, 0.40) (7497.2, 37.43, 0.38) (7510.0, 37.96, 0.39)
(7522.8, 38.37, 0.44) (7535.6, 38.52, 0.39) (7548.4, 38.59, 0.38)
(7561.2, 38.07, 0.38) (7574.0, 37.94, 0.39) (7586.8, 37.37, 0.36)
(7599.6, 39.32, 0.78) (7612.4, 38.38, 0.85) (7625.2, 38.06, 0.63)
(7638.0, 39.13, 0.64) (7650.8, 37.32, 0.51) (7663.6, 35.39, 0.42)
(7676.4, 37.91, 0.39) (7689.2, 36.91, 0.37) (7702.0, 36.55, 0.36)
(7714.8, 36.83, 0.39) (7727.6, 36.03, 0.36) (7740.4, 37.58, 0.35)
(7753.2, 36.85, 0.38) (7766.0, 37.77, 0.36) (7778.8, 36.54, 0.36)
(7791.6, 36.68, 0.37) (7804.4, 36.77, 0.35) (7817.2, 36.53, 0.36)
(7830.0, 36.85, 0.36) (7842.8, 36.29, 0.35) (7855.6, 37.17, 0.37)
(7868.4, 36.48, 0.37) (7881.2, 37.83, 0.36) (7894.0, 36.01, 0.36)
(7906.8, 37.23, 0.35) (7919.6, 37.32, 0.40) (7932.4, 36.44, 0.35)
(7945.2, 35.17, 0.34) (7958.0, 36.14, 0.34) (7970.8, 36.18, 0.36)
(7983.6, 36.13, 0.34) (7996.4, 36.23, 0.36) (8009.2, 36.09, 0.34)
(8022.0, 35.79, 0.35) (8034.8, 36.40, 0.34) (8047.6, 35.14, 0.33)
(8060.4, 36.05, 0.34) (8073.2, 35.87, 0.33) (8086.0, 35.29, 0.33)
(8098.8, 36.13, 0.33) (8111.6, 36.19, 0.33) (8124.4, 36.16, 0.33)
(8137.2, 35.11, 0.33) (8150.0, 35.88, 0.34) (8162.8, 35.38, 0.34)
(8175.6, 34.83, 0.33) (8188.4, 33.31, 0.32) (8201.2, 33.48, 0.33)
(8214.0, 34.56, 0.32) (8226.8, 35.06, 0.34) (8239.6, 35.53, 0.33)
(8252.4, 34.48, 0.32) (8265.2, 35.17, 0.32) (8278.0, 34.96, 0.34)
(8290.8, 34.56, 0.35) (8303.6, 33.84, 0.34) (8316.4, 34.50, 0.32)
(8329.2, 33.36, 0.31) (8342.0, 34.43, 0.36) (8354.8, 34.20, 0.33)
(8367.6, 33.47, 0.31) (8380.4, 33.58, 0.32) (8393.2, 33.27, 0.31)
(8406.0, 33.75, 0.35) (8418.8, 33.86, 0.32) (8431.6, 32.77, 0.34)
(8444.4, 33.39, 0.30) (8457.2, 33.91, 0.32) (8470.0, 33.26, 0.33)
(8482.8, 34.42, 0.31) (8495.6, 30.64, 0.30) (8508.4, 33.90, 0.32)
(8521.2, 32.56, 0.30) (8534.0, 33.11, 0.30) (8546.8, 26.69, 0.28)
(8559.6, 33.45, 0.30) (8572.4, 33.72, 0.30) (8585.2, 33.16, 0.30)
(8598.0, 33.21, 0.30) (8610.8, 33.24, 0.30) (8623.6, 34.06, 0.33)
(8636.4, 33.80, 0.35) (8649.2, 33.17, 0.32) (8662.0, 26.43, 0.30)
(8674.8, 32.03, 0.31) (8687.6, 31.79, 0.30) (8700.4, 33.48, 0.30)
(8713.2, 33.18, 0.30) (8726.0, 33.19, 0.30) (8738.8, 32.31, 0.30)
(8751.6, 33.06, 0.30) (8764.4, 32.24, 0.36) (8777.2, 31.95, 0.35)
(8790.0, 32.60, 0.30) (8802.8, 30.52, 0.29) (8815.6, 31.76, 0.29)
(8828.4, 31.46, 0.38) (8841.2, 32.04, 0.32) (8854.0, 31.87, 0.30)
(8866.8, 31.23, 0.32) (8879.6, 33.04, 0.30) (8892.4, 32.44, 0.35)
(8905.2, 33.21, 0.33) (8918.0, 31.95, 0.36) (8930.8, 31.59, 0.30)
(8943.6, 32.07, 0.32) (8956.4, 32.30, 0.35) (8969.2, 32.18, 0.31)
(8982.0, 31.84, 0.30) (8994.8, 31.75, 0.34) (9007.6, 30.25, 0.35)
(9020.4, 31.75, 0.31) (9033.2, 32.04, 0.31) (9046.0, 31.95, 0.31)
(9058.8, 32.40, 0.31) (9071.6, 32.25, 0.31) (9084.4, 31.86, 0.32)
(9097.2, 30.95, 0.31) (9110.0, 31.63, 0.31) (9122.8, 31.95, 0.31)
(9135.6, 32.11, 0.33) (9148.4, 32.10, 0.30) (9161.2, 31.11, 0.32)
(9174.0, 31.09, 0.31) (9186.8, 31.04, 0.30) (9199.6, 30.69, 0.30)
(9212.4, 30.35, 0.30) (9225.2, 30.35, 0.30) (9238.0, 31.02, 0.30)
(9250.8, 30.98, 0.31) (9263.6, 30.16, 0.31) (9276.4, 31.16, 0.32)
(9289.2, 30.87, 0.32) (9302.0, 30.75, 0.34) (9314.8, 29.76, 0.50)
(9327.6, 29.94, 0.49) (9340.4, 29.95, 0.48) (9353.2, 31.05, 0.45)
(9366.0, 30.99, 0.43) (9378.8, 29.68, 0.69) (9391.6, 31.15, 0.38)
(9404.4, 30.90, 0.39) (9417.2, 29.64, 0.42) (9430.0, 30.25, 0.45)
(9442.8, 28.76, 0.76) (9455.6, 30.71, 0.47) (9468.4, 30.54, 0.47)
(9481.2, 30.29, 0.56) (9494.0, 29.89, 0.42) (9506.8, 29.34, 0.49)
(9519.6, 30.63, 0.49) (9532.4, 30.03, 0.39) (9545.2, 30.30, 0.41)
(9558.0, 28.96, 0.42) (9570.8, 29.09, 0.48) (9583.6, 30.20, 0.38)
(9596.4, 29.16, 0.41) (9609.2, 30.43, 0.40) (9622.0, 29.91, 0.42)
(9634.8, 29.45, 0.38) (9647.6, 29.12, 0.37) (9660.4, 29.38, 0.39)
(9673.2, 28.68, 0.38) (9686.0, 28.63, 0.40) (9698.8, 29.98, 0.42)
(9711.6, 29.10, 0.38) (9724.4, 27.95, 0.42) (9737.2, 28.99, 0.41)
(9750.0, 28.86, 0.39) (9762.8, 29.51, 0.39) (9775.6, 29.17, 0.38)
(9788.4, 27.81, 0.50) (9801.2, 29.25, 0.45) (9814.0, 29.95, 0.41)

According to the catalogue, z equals 0.000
